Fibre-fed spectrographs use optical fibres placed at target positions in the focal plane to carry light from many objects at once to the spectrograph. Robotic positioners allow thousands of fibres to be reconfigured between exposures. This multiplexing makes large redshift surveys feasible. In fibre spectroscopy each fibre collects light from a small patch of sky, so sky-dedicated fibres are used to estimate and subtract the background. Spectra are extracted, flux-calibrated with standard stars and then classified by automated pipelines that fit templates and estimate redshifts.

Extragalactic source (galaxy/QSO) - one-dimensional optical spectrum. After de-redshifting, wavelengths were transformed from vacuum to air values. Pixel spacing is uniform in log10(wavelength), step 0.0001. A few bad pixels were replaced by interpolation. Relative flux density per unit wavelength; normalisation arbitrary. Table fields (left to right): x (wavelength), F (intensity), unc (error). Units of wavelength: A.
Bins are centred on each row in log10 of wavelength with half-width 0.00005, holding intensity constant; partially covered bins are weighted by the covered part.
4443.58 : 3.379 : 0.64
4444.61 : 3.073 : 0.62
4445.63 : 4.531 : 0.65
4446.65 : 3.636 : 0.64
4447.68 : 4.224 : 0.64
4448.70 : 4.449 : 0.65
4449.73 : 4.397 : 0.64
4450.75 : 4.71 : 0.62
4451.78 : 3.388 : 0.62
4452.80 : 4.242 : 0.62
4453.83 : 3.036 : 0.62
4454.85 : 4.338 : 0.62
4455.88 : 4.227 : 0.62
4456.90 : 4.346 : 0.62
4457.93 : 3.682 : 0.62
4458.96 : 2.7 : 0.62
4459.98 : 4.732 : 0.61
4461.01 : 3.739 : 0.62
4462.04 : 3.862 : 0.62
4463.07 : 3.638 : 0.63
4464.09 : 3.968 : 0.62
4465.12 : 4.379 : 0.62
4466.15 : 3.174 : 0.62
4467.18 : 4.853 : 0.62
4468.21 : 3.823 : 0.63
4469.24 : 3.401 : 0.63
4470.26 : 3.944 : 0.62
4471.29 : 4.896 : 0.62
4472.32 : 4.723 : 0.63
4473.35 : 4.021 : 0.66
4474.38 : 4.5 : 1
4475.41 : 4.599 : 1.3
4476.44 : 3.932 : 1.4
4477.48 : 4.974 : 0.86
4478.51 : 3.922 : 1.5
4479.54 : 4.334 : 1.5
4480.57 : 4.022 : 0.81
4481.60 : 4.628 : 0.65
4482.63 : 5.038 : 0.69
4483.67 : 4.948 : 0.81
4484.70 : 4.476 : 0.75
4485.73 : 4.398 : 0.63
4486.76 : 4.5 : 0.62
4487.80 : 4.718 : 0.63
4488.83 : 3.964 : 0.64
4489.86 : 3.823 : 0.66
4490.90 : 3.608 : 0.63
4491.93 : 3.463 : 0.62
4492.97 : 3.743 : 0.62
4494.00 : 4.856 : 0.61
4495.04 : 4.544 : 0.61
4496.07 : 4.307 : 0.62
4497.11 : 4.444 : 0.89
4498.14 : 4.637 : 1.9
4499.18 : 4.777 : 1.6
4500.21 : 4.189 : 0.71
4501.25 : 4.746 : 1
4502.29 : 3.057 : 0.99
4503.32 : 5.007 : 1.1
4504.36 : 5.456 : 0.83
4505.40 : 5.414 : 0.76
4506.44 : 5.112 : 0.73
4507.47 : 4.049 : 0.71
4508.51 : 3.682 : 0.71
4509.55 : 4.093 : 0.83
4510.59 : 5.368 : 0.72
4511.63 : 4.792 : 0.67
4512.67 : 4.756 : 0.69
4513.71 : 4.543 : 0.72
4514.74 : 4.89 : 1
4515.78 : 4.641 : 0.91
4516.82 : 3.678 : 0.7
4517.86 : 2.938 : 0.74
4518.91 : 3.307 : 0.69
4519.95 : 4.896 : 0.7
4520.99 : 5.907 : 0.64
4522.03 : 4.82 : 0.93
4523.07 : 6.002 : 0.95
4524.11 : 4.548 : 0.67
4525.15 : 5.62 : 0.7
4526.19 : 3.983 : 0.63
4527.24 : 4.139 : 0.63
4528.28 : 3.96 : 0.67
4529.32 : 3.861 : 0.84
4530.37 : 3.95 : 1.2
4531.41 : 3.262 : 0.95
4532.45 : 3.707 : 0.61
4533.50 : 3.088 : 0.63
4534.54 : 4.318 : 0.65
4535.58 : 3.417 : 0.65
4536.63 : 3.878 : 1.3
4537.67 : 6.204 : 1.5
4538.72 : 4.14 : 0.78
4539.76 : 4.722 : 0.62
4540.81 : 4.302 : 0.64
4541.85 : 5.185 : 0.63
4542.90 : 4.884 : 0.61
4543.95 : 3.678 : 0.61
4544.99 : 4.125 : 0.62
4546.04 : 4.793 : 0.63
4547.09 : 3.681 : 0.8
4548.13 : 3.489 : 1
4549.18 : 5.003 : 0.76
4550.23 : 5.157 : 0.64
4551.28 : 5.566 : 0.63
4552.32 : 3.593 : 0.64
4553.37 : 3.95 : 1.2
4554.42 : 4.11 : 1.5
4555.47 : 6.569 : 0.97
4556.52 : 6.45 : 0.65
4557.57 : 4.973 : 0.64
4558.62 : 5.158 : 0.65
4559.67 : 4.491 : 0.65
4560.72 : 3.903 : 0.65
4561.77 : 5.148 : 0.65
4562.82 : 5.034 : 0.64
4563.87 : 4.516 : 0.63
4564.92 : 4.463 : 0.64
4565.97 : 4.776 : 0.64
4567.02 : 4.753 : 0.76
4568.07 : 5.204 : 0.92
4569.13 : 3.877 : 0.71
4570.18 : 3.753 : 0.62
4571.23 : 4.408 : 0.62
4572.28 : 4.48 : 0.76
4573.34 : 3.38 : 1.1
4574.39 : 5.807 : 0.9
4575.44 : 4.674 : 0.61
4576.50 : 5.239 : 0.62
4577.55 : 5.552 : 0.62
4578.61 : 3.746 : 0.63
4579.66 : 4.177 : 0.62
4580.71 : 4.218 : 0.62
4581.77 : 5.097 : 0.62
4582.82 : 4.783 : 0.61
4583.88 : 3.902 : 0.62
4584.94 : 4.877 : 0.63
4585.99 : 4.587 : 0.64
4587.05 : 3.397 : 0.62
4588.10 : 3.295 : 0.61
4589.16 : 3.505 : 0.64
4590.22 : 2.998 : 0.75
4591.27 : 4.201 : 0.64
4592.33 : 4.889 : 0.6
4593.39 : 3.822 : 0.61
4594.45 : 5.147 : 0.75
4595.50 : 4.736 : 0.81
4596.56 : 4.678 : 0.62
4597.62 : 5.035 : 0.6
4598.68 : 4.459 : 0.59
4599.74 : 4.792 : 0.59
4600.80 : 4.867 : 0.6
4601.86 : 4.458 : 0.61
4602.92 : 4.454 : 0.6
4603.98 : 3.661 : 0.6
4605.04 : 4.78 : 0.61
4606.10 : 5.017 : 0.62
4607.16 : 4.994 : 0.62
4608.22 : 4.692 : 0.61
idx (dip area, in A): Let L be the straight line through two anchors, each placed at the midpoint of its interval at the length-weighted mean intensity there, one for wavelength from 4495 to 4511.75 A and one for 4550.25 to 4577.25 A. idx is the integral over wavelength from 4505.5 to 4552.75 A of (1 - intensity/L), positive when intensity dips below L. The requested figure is 2.4 A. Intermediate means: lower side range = 4.56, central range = 4.41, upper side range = 4.75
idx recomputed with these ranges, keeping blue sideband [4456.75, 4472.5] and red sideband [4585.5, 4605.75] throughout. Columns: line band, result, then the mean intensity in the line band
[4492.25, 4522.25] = -3.1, 4.49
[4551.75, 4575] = -2.5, 4.68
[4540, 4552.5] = -0.9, 4.48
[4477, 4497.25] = -1.5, 4.33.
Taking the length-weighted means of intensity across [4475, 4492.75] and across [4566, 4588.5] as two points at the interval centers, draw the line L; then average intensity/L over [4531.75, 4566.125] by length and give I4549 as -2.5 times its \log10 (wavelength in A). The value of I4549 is -0.035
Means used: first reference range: 4.3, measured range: 4.55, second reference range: 4.45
